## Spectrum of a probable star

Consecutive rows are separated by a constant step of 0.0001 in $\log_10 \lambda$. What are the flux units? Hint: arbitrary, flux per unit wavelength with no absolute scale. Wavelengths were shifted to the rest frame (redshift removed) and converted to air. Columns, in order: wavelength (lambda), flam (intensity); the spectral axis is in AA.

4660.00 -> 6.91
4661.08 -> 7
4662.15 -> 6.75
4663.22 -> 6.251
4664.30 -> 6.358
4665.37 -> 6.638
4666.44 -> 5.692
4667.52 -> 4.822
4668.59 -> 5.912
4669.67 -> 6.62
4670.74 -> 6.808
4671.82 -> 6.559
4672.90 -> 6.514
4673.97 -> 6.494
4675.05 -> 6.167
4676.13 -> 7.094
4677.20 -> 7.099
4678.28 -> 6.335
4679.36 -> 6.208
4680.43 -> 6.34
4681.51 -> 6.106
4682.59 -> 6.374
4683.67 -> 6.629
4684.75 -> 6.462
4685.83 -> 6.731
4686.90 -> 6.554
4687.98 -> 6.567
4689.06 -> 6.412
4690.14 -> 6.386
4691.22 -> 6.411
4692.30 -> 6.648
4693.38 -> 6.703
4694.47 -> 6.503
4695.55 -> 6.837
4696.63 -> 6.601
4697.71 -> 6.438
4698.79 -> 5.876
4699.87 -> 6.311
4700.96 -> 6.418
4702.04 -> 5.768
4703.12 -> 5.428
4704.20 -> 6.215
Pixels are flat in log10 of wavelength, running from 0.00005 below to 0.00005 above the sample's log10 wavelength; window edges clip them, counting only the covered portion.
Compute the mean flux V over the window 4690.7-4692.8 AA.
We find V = 6.53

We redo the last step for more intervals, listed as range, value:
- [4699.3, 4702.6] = 6.16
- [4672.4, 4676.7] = 6.58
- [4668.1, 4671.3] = 6.45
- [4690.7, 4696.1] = 6.61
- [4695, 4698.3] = 6.62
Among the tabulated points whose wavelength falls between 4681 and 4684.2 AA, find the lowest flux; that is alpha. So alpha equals 6.106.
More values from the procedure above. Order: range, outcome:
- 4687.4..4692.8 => 6.386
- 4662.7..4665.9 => 6.251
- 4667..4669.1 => 4.822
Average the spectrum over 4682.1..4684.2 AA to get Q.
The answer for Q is 6.5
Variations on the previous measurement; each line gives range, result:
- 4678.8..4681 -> 6.28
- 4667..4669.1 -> 5.38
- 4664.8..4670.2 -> 5.94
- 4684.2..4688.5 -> 6.59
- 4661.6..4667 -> 6.34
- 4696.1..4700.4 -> 6.31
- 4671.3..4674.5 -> 6.53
